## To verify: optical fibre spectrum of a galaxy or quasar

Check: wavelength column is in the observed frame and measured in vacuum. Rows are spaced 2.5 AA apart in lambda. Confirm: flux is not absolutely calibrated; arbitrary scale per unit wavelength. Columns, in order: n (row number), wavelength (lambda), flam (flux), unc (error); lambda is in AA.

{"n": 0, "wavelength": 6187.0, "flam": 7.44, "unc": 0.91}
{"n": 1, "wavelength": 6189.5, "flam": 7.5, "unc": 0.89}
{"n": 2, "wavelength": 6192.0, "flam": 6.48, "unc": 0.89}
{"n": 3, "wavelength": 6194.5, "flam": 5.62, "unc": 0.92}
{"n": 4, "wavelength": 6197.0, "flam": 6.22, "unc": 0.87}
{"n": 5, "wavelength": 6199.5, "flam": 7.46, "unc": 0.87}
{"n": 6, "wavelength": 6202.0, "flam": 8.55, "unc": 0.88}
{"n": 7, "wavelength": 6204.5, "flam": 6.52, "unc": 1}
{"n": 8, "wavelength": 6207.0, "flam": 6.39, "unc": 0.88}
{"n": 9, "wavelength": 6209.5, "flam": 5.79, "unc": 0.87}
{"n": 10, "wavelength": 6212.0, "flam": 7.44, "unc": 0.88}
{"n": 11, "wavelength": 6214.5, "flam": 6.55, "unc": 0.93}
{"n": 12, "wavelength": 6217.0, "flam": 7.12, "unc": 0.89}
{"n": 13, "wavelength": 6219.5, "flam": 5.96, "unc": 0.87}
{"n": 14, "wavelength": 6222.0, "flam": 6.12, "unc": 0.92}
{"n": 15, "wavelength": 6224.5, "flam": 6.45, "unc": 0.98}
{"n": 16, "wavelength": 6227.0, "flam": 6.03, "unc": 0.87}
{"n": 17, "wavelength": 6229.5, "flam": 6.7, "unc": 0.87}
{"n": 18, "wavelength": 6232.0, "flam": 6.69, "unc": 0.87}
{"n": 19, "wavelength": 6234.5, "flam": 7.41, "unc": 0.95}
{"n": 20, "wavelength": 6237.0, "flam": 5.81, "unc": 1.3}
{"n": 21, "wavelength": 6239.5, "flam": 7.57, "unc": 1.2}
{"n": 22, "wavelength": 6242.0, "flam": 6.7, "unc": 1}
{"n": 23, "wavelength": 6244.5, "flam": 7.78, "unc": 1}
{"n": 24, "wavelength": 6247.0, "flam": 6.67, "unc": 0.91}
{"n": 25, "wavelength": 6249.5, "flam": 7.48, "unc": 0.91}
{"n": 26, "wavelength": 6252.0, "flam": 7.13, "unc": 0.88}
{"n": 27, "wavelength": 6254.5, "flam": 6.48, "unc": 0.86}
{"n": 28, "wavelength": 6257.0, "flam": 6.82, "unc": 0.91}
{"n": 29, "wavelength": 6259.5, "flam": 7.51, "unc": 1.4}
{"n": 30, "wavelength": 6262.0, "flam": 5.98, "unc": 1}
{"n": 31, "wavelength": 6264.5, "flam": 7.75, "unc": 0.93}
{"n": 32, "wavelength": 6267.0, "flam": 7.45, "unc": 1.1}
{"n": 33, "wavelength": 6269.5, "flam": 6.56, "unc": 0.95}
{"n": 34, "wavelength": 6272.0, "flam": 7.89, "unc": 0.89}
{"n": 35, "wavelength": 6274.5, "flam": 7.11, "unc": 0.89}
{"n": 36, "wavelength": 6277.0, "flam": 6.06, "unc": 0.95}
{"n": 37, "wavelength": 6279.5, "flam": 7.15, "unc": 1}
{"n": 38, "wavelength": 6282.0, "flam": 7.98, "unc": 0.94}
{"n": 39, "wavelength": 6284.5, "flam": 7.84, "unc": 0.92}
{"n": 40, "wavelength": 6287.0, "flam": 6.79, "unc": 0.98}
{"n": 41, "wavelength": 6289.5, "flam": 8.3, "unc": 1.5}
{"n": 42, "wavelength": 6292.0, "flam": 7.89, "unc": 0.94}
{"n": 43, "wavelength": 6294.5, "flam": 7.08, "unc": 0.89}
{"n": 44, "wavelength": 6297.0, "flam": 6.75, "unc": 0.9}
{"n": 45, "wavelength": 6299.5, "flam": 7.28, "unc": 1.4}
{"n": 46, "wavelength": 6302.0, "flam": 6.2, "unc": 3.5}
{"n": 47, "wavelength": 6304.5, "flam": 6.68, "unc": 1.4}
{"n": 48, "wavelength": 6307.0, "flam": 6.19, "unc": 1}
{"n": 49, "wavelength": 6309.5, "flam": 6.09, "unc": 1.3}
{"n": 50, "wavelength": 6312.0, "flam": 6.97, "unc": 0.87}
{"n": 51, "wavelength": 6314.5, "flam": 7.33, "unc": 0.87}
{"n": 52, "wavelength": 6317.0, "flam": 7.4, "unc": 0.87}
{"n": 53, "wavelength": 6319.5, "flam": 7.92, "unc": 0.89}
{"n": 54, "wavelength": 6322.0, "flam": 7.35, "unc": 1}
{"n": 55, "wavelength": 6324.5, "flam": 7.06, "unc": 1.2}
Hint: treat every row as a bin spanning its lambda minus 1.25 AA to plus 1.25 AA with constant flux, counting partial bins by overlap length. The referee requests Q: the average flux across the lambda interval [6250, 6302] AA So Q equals 7.17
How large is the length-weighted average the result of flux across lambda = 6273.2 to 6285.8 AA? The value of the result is 7.23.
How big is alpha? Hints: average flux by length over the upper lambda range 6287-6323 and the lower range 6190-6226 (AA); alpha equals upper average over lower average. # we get 1.07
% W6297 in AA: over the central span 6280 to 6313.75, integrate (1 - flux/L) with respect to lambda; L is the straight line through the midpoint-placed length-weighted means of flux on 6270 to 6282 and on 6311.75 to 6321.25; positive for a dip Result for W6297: 0.9 AA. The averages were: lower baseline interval 7.12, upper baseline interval 7.45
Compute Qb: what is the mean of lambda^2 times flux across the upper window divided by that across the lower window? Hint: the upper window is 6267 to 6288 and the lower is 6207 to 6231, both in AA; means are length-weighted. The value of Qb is 1.13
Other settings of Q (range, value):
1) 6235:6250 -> 7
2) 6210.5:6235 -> 6.61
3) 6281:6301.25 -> 7.45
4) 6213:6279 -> 6.84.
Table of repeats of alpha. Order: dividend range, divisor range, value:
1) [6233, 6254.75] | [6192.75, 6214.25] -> 1.04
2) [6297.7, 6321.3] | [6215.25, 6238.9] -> 1.06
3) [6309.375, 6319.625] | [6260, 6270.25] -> 1.03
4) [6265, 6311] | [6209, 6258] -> 1.05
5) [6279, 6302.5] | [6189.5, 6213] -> 1.09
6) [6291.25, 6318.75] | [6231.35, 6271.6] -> 0.98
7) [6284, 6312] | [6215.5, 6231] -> 1.09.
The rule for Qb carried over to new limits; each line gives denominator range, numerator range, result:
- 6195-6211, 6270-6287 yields 1.10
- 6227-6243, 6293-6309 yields 1.01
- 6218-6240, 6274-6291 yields 1.15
